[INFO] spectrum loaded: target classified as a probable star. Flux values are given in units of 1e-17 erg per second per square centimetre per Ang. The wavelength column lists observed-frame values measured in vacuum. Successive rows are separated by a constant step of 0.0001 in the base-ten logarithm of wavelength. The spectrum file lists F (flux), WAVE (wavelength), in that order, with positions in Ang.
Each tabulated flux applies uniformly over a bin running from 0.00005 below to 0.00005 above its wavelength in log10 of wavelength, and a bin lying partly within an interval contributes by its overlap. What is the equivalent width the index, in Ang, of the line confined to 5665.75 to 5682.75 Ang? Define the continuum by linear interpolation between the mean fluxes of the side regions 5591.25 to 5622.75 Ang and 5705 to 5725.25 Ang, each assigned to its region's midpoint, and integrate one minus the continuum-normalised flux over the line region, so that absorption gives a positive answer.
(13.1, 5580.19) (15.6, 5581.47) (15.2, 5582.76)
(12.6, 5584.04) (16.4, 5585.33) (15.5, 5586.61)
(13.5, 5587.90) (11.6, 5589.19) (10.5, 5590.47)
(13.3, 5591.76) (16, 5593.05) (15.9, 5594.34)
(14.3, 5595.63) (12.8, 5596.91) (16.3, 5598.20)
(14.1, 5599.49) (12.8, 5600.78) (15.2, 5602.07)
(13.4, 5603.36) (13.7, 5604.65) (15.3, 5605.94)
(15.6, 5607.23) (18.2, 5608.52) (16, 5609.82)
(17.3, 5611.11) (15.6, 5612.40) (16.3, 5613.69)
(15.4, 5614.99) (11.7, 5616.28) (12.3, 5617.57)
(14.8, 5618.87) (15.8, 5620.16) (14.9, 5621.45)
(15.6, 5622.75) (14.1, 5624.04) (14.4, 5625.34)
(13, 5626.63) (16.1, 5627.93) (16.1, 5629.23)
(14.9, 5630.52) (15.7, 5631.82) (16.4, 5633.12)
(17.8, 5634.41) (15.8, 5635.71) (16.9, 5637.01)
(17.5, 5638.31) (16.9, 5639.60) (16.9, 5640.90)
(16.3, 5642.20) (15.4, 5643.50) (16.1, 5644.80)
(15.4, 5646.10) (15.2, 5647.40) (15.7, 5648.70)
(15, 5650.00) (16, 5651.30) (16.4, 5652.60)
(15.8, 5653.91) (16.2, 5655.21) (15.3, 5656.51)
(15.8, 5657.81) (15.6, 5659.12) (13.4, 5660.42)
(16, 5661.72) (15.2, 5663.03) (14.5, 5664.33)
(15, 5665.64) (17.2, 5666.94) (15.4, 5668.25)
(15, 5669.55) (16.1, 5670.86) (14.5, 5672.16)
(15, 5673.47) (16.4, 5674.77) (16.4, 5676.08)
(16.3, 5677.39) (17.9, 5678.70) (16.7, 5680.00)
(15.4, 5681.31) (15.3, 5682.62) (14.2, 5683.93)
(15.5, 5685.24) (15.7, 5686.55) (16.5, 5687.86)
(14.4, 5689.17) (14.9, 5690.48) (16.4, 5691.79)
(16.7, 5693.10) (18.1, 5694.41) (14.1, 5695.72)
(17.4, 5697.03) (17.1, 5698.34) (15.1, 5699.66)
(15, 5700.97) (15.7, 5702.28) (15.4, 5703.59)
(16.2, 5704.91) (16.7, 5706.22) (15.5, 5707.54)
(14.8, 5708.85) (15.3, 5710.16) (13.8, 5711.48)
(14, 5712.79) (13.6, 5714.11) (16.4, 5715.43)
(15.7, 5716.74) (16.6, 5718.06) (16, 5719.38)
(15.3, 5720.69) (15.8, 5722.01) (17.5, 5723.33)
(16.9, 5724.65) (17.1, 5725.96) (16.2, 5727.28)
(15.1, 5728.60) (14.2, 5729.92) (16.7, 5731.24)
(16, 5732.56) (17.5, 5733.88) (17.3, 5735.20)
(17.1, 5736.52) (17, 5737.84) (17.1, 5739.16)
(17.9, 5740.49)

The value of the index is -0.7 Ang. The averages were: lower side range 14.9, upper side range 15.6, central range 16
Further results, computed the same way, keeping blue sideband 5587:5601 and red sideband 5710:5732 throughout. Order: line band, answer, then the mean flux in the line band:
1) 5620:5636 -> -1.2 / 15.4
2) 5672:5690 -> -0.8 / 15.7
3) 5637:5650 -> -1.4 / 16.1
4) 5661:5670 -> -0.4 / 15.5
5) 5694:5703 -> -0.4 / 16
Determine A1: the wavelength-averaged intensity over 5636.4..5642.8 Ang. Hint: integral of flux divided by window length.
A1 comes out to 16.9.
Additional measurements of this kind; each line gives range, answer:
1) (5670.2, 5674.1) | 15.2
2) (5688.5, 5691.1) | 14.7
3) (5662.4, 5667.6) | 15.5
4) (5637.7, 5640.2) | 17.3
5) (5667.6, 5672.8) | 15.3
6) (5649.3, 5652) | 15.5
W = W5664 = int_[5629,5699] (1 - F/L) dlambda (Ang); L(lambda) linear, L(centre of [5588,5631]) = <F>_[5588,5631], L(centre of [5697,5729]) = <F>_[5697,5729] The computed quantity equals -3.1 Ang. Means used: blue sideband 14.6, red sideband 15.7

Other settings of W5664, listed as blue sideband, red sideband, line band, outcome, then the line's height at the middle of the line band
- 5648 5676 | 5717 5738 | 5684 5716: 0.88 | 16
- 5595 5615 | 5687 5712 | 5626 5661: -1.04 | 15.4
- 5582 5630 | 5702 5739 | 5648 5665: -0.27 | 15.2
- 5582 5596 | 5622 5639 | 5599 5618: -0.07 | 14.8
